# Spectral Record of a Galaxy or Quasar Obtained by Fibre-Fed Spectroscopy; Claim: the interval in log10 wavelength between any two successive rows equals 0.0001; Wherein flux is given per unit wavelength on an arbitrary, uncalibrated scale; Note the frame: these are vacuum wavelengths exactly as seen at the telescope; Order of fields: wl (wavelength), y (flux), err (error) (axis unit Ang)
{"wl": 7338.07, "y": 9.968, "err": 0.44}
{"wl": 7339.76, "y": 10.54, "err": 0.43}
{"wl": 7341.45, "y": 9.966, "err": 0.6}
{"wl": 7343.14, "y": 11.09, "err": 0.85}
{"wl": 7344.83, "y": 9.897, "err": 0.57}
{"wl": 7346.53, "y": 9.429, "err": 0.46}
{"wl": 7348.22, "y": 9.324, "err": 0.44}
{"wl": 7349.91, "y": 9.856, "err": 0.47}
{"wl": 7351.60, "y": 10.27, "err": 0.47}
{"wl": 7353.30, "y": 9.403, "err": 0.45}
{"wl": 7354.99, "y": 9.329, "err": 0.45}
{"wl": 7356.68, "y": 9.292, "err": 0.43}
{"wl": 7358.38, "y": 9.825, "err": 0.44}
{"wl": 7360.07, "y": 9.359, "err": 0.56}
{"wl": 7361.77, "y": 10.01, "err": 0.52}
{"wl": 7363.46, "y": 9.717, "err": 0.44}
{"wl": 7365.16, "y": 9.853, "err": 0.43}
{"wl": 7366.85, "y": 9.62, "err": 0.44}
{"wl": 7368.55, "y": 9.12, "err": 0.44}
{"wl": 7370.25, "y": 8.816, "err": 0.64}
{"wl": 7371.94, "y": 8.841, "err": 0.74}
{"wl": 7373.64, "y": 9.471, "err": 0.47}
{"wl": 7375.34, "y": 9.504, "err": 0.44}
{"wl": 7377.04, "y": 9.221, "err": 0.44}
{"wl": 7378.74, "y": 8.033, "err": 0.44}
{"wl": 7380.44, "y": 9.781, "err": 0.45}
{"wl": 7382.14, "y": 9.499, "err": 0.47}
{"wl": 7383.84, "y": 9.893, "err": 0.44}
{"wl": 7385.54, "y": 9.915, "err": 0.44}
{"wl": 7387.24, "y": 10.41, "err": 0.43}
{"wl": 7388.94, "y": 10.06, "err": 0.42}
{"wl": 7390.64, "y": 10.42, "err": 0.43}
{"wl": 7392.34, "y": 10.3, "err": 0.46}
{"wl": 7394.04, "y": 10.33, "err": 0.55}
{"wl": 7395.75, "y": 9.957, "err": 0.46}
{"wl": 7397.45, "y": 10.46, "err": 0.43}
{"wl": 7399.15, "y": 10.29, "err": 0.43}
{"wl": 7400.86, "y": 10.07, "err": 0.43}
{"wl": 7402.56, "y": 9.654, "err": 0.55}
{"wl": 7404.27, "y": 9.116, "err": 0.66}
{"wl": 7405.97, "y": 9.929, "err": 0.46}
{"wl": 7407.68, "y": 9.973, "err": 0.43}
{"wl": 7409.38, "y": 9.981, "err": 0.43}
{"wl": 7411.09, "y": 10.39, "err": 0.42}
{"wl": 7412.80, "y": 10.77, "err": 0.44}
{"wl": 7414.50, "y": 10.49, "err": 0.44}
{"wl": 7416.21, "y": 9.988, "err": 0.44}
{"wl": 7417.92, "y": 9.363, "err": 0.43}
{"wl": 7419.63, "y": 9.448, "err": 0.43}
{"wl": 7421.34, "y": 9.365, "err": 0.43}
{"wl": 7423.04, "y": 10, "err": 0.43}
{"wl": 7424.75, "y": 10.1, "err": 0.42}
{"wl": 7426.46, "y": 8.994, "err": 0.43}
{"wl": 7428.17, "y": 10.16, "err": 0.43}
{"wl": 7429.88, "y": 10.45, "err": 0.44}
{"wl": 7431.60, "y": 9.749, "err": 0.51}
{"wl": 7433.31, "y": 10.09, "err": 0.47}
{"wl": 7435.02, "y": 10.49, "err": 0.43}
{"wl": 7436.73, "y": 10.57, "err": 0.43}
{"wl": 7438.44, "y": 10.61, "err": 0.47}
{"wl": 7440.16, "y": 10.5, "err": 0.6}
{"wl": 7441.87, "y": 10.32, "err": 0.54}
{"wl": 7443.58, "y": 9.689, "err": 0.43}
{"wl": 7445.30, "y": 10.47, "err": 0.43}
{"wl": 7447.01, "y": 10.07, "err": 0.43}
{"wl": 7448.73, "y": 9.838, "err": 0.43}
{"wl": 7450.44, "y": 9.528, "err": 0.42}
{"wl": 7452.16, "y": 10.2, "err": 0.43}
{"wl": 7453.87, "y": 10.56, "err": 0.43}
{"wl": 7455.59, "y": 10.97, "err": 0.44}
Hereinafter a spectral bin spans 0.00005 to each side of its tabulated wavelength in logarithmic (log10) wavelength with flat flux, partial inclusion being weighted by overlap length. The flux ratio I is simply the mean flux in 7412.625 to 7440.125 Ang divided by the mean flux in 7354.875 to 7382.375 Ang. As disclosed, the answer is 1.07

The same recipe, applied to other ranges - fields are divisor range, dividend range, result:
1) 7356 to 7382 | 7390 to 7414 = 1.08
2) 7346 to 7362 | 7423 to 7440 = 1.06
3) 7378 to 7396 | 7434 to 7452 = 1.03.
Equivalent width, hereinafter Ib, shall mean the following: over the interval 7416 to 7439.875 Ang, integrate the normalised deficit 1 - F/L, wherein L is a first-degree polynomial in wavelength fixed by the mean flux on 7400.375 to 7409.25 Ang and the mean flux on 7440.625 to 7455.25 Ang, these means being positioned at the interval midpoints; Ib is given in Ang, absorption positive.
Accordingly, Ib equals -0.02 Ang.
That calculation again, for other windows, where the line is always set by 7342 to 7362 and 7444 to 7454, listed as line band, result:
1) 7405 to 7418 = -0.27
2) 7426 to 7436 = -0.03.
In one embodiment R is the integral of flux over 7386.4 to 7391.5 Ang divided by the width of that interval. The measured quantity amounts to 10.3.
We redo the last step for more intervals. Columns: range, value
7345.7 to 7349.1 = 9.39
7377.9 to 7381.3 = 8.91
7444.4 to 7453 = 10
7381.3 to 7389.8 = 9.96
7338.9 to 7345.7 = 10.4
